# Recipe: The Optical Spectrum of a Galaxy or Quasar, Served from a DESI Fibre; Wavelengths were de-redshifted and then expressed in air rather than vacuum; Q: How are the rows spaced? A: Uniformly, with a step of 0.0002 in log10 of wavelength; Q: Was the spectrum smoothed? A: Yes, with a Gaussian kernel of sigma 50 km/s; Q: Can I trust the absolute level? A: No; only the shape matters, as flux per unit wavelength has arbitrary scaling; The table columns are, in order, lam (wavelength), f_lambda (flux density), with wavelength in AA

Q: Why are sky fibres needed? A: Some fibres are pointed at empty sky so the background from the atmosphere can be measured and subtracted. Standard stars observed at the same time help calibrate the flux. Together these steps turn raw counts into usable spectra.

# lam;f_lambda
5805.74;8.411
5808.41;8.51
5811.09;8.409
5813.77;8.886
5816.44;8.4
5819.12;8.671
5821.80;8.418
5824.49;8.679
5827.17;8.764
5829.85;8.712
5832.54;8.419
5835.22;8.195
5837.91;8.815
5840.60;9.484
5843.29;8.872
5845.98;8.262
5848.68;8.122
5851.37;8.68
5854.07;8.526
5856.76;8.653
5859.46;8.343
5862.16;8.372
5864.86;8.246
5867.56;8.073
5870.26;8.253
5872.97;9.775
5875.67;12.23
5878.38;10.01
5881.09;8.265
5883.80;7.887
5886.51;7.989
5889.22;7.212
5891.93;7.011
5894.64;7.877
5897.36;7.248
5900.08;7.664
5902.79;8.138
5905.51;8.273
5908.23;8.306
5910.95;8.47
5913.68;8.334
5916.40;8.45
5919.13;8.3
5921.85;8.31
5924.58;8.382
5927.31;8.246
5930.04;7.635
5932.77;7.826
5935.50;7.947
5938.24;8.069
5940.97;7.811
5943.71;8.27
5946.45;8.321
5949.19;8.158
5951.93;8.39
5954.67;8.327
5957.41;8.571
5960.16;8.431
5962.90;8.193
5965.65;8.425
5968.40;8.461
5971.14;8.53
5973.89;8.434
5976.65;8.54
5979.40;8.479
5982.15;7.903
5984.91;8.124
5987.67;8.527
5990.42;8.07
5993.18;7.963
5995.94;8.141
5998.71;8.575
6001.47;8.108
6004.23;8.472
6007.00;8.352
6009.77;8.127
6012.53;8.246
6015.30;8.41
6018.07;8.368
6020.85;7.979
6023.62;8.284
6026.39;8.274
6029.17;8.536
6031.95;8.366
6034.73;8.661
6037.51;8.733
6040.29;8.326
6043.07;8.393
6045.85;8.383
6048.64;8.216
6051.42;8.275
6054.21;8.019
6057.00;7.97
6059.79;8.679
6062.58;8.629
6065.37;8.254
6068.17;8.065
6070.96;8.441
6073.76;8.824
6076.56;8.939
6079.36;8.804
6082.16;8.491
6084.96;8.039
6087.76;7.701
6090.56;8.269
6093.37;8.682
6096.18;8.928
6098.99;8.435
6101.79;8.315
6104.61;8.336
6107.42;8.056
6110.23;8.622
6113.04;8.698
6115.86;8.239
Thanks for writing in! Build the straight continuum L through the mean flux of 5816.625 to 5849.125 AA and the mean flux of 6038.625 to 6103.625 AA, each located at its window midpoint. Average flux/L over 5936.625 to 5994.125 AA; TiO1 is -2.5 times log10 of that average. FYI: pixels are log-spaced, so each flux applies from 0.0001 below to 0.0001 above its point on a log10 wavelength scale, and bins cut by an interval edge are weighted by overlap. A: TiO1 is 0.03 mag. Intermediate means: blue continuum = 8.62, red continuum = 8.4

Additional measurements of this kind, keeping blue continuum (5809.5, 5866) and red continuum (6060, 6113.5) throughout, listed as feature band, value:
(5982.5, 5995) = 0.045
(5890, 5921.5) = 0.070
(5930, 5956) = 0.055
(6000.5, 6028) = 0.028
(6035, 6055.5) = 0.015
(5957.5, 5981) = 0.008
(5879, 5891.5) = 0.085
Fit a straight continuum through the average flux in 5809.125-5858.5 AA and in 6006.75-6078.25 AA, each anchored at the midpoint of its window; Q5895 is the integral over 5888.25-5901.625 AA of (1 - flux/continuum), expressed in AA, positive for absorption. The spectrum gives 1.8 AA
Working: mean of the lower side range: 8.61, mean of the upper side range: 8.38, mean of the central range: 7.42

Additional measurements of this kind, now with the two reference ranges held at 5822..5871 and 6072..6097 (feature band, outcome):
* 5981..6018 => 1.2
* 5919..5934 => 0.7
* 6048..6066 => 0.4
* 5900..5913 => 0.4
